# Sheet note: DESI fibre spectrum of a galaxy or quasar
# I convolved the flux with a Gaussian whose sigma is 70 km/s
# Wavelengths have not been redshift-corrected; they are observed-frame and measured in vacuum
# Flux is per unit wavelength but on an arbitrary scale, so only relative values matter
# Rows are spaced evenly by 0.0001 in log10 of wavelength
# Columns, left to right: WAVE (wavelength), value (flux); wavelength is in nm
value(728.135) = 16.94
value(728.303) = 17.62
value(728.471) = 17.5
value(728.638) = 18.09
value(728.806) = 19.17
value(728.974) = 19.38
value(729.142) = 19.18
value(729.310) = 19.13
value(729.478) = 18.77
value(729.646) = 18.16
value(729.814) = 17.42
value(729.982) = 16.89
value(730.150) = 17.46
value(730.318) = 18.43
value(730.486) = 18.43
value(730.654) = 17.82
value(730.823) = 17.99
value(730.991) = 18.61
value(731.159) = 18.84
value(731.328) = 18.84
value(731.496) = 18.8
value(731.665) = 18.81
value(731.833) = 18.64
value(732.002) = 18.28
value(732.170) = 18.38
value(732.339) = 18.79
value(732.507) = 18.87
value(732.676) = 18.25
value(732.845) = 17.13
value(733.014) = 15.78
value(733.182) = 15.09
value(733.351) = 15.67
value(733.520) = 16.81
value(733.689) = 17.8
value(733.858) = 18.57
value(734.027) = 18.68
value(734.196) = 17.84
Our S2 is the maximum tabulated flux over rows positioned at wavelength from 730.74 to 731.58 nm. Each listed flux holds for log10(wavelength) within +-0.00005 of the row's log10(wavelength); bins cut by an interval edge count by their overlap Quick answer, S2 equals 18.84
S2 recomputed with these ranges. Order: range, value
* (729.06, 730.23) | 19.18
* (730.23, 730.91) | 18.43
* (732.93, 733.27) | 15.78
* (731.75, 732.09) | 18.64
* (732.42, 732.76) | 18.87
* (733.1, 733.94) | 18.57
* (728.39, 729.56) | 19.38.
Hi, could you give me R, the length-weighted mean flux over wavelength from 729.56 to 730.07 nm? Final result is 17.5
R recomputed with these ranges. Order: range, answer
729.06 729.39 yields 19.1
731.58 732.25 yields 18.5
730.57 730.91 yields 17.9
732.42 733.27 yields 17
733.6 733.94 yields 18.2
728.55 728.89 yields 18.6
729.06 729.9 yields 18.5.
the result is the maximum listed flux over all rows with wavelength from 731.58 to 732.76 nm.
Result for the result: 18.87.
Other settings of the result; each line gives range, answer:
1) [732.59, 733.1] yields 18.25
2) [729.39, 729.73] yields 18.77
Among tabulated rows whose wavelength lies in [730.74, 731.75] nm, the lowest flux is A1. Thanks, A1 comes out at 17.99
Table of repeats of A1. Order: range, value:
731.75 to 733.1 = 15.78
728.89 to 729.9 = 17.42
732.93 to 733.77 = 15.09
